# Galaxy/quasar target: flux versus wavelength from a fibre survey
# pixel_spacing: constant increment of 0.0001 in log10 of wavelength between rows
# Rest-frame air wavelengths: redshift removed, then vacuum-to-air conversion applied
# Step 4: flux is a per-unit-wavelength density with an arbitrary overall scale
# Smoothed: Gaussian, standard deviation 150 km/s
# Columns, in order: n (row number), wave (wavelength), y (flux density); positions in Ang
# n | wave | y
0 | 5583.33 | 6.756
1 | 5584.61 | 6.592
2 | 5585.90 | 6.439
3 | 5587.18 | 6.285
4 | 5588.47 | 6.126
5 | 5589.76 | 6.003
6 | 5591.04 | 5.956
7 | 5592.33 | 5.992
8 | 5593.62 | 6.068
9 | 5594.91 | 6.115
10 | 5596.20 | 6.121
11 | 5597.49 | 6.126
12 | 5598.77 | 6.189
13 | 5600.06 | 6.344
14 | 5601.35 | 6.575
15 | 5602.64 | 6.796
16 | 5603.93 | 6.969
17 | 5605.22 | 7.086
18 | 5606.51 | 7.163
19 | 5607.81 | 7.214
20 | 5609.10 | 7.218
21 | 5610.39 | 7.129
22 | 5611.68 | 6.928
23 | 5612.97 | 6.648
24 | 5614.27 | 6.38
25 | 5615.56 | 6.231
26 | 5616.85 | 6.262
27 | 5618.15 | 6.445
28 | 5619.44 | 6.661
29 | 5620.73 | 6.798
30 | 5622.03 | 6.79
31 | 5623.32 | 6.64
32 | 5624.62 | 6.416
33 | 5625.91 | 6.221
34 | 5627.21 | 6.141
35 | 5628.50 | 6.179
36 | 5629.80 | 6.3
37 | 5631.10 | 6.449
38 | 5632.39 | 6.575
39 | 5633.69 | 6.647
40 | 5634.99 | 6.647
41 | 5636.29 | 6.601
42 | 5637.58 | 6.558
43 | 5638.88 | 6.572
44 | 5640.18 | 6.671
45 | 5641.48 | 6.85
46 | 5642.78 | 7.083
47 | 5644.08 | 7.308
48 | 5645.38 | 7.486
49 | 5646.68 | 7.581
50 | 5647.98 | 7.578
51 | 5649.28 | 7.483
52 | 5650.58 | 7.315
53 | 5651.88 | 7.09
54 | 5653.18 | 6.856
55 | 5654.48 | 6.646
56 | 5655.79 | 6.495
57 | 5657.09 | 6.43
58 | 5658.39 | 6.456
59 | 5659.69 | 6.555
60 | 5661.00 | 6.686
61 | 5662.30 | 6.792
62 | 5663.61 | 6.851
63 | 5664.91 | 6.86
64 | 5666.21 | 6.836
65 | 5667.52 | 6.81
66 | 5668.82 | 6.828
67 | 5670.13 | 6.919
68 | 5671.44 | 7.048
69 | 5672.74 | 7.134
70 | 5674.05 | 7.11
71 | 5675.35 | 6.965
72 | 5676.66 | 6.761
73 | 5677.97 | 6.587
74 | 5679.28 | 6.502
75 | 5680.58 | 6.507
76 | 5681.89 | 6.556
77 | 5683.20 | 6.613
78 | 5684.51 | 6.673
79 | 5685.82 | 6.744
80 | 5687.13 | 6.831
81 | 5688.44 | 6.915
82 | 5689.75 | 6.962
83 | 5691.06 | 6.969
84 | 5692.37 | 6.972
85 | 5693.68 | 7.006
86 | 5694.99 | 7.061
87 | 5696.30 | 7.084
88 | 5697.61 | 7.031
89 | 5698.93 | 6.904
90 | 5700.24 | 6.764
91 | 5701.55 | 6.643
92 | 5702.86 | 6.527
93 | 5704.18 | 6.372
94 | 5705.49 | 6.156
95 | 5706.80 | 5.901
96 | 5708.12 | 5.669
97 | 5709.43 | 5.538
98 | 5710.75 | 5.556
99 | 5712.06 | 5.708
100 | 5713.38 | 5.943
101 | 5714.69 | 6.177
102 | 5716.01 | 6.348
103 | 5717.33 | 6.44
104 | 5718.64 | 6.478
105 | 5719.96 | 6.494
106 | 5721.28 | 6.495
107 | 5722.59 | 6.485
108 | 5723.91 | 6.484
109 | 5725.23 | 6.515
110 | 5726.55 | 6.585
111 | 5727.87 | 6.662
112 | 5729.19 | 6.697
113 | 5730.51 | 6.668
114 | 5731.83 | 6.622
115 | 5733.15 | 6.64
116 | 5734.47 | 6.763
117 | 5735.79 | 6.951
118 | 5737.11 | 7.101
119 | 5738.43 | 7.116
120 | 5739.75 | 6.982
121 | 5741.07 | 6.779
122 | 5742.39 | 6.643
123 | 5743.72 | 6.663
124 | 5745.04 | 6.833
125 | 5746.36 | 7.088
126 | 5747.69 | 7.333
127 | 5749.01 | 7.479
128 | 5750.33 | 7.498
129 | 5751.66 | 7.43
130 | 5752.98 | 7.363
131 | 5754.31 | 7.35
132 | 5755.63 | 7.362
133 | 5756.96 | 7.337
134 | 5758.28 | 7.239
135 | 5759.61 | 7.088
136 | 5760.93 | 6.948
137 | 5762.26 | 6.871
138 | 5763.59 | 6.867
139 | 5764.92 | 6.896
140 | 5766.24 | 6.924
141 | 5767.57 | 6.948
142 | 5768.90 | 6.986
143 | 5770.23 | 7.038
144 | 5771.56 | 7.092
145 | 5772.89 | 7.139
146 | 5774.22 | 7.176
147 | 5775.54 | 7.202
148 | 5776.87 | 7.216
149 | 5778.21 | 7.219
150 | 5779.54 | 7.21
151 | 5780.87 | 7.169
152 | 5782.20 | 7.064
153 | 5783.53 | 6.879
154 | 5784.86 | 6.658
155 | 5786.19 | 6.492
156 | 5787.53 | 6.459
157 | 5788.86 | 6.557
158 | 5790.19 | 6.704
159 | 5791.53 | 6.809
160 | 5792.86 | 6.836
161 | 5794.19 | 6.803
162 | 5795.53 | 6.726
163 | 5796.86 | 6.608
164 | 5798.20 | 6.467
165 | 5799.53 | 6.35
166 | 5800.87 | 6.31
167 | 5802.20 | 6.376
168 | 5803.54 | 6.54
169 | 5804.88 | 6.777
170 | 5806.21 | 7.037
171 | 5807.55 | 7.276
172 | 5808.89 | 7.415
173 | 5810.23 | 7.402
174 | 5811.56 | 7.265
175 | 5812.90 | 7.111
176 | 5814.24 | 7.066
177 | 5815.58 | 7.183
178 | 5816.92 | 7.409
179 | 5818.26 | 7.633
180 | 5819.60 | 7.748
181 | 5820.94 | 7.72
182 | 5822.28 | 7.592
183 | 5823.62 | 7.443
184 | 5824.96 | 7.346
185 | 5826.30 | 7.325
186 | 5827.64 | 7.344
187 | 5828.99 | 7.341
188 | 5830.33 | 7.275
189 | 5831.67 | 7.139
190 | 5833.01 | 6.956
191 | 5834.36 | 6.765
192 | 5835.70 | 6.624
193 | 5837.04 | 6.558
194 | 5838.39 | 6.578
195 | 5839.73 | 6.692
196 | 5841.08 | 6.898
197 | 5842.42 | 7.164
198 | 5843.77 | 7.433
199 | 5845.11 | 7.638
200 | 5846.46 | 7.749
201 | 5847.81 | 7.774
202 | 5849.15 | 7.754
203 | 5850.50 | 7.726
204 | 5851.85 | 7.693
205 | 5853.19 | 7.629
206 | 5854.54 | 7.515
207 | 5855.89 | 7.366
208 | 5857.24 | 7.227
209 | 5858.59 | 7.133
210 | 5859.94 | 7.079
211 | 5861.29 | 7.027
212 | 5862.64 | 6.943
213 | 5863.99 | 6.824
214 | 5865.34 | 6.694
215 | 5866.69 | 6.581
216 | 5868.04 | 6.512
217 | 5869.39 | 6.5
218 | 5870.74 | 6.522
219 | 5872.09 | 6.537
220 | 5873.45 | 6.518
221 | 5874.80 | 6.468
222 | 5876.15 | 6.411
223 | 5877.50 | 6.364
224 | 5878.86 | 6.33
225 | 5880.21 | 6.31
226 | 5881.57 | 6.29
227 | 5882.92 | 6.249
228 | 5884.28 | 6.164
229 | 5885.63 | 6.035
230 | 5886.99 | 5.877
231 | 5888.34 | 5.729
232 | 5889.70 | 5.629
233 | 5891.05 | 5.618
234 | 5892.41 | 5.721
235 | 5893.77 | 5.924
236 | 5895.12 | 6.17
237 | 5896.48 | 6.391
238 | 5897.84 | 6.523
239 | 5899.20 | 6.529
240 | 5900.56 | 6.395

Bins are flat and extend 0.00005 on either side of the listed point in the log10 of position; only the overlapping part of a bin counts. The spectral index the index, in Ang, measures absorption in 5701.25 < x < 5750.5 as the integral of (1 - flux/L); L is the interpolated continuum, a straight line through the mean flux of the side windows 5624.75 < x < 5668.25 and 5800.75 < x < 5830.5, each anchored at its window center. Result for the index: 3.1 Ang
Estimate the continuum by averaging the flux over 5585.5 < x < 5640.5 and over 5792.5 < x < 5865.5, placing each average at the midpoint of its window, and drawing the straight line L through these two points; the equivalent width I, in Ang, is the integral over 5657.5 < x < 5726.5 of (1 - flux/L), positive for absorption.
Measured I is 1.4 Ang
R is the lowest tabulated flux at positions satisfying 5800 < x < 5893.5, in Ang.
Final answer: 5.618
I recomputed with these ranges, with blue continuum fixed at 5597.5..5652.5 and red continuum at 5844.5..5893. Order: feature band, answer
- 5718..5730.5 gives 0.36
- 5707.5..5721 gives 1.40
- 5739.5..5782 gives -2.30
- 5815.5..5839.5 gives -1.72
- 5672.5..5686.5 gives 0.05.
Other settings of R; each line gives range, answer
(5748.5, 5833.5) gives 6.31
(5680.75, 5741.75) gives 5.538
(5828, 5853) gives 6.558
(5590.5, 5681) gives 5.956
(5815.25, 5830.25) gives 7.183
